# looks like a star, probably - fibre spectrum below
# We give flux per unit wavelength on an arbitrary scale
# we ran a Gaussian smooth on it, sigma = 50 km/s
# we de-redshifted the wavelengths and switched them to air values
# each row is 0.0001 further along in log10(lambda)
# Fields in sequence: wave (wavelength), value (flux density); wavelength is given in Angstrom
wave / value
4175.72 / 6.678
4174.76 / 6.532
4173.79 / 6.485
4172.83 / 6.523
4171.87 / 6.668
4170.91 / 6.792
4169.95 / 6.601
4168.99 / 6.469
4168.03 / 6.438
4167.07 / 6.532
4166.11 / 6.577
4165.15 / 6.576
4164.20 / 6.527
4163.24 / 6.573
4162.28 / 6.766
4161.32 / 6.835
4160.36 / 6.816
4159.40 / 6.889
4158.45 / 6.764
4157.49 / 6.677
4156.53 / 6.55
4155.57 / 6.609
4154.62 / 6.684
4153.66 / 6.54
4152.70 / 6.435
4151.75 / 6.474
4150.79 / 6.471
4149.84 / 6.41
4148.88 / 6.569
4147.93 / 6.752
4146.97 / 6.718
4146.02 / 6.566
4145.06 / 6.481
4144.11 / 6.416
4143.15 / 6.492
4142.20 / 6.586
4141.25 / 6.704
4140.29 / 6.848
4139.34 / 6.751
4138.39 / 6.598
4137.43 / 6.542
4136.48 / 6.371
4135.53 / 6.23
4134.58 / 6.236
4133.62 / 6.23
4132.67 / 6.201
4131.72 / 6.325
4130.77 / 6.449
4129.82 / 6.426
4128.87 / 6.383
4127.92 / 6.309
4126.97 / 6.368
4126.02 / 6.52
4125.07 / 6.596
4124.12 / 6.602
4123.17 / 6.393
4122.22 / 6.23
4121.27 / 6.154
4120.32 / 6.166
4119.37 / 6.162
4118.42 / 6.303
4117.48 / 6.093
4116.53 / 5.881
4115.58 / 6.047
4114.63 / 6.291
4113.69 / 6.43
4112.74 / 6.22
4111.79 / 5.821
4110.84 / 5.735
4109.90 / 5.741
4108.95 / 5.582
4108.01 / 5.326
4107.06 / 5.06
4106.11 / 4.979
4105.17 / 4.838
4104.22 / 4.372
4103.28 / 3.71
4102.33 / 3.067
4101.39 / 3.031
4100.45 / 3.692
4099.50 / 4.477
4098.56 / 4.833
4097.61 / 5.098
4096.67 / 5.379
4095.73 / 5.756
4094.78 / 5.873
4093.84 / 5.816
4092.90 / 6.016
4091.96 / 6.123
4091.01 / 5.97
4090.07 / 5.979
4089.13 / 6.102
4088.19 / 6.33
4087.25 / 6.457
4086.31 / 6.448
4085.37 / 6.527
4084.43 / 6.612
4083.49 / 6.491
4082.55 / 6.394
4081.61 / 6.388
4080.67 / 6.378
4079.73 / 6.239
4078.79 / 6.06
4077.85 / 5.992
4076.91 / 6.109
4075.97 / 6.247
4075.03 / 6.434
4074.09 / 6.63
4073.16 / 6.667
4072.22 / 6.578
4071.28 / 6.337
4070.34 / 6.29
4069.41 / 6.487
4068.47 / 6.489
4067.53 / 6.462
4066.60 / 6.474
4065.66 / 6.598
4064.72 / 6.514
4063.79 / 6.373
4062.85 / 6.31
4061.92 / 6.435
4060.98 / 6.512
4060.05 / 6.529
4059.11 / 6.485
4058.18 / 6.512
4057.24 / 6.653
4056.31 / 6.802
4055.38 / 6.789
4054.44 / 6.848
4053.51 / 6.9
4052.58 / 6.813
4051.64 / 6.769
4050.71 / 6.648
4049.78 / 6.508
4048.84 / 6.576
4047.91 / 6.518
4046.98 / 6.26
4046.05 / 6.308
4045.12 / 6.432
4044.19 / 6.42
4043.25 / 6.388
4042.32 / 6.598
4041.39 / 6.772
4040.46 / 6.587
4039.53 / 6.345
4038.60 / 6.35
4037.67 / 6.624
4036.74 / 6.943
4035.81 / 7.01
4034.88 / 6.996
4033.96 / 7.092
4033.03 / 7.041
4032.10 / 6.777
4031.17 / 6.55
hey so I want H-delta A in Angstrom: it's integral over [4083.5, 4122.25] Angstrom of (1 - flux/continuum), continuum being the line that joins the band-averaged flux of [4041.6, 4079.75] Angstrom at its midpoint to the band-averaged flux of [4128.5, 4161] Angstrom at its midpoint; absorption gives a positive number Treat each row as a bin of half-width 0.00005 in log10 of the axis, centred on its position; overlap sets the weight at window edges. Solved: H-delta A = 5.5 Angstrom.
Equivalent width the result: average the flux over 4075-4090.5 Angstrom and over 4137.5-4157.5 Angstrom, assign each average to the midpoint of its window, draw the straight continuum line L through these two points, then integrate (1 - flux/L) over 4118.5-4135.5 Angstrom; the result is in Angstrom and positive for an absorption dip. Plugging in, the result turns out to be 0.4 Angstrom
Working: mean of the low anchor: 6.3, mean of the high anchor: 6.58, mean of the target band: 6.33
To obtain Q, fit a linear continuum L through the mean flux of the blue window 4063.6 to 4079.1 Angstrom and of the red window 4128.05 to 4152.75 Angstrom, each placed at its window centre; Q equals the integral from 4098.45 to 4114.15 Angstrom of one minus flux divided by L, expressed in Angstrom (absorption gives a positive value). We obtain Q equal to 3.8 Angstrom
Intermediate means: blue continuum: 6.4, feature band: 4.88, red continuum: 6.49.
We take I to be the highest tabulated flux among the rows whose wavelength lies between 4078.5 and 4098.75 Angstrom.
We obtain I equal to 6.612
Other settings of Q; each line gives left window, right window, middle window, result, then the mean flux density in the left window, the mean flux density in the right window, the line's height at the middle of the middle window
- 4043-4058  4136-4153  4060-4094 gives 1.3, 6.6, 6.57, 6.59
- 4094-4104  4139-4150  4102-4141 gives -2.9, 4.53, 6.61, 5.56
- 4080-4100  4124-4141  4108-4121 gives 0.5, 5.97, 6.44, 6.24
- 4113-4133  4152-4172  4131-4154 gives -0.1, 6.3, 6.63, 6.47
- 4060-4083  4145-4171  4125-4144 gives 0.3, 6.39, 6.61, 6.55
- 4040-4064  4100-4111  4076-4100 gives -3.5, 6.57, 4.57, 5.22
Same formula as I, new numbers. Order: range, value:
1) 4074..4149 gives 6.848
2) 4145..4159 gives 6.764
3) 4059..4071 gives 6.598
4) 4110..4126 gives 6.602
